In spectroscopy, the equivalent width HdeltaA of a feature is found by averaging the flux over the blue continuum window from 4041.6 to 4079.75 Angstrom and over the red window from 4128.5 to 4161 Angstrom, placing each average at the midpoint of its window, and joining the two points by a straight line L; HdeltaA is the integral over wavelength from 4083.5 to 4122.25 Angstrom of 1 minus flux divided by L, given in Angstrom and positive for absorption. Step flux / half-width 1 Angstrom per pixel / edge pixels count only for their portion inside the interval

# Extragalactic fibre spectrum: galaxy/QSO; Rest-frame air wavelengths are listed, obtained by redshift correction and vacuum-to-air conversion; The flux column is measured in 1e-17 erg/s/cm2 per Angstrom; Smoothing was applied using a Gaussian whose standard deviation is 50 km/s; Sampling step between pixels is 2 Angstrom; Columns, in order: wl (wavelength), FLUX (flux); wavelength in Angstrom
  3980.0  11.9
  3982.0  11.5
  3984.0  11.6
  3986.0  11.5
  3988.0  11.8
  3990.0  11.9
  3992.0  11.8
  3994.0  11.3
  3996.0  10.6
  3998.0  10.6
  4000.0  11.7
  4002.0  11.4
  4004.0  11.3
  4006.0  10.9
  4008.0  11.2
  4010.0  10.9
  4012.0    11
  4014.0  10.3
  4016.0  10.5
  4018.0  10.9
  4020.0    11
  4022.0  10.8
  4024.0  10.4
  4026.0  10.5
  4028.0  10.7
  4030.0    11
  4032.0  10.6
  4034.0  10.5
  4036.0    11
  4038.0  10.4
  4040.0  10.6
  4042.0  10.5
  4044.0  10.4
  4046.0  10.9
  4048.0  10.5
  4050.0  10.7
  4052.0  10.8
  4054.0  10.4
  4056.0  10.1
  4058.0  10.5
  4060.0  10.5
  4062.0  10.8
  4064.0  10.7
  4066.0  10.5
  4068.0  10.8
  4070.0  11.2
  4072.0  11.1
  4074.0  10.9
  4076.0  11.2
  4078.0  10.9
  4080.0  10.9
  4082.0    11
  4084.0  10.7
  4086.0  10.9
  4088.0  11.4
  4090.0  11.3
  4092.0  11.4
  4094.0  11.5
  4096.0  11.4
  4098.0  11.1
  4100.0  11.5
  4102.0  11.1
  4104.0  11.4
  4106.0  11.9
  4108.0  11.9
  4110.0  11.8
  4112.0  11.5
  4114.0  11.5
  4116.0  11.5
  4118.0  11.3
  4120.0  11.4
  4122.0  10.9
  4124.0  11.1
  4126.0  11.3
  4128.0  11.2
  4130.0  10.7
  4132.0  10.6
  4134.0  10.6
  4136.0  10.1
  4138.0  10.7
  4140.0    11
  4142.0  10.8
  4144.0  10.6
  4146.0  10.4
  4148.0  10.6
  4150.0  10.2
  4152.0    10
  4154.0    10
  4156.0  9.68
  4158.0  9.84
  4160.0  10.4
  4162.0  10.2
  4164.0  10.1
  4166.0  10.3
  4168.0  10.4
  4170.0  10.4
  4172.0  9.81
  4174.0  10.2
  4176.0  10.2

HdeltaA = -3.1 Angstrom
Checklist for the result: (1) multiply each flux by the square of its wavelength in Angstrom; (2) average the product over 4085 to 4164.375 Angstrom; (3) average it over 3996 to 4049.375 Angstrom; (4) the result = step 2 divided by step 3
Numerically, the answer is 1.1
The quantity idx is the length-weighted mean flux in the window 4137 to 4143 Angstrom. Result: 10.8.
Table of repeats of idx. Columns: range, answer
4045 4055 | 10.7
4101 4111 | 11.6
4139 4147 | 10.7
